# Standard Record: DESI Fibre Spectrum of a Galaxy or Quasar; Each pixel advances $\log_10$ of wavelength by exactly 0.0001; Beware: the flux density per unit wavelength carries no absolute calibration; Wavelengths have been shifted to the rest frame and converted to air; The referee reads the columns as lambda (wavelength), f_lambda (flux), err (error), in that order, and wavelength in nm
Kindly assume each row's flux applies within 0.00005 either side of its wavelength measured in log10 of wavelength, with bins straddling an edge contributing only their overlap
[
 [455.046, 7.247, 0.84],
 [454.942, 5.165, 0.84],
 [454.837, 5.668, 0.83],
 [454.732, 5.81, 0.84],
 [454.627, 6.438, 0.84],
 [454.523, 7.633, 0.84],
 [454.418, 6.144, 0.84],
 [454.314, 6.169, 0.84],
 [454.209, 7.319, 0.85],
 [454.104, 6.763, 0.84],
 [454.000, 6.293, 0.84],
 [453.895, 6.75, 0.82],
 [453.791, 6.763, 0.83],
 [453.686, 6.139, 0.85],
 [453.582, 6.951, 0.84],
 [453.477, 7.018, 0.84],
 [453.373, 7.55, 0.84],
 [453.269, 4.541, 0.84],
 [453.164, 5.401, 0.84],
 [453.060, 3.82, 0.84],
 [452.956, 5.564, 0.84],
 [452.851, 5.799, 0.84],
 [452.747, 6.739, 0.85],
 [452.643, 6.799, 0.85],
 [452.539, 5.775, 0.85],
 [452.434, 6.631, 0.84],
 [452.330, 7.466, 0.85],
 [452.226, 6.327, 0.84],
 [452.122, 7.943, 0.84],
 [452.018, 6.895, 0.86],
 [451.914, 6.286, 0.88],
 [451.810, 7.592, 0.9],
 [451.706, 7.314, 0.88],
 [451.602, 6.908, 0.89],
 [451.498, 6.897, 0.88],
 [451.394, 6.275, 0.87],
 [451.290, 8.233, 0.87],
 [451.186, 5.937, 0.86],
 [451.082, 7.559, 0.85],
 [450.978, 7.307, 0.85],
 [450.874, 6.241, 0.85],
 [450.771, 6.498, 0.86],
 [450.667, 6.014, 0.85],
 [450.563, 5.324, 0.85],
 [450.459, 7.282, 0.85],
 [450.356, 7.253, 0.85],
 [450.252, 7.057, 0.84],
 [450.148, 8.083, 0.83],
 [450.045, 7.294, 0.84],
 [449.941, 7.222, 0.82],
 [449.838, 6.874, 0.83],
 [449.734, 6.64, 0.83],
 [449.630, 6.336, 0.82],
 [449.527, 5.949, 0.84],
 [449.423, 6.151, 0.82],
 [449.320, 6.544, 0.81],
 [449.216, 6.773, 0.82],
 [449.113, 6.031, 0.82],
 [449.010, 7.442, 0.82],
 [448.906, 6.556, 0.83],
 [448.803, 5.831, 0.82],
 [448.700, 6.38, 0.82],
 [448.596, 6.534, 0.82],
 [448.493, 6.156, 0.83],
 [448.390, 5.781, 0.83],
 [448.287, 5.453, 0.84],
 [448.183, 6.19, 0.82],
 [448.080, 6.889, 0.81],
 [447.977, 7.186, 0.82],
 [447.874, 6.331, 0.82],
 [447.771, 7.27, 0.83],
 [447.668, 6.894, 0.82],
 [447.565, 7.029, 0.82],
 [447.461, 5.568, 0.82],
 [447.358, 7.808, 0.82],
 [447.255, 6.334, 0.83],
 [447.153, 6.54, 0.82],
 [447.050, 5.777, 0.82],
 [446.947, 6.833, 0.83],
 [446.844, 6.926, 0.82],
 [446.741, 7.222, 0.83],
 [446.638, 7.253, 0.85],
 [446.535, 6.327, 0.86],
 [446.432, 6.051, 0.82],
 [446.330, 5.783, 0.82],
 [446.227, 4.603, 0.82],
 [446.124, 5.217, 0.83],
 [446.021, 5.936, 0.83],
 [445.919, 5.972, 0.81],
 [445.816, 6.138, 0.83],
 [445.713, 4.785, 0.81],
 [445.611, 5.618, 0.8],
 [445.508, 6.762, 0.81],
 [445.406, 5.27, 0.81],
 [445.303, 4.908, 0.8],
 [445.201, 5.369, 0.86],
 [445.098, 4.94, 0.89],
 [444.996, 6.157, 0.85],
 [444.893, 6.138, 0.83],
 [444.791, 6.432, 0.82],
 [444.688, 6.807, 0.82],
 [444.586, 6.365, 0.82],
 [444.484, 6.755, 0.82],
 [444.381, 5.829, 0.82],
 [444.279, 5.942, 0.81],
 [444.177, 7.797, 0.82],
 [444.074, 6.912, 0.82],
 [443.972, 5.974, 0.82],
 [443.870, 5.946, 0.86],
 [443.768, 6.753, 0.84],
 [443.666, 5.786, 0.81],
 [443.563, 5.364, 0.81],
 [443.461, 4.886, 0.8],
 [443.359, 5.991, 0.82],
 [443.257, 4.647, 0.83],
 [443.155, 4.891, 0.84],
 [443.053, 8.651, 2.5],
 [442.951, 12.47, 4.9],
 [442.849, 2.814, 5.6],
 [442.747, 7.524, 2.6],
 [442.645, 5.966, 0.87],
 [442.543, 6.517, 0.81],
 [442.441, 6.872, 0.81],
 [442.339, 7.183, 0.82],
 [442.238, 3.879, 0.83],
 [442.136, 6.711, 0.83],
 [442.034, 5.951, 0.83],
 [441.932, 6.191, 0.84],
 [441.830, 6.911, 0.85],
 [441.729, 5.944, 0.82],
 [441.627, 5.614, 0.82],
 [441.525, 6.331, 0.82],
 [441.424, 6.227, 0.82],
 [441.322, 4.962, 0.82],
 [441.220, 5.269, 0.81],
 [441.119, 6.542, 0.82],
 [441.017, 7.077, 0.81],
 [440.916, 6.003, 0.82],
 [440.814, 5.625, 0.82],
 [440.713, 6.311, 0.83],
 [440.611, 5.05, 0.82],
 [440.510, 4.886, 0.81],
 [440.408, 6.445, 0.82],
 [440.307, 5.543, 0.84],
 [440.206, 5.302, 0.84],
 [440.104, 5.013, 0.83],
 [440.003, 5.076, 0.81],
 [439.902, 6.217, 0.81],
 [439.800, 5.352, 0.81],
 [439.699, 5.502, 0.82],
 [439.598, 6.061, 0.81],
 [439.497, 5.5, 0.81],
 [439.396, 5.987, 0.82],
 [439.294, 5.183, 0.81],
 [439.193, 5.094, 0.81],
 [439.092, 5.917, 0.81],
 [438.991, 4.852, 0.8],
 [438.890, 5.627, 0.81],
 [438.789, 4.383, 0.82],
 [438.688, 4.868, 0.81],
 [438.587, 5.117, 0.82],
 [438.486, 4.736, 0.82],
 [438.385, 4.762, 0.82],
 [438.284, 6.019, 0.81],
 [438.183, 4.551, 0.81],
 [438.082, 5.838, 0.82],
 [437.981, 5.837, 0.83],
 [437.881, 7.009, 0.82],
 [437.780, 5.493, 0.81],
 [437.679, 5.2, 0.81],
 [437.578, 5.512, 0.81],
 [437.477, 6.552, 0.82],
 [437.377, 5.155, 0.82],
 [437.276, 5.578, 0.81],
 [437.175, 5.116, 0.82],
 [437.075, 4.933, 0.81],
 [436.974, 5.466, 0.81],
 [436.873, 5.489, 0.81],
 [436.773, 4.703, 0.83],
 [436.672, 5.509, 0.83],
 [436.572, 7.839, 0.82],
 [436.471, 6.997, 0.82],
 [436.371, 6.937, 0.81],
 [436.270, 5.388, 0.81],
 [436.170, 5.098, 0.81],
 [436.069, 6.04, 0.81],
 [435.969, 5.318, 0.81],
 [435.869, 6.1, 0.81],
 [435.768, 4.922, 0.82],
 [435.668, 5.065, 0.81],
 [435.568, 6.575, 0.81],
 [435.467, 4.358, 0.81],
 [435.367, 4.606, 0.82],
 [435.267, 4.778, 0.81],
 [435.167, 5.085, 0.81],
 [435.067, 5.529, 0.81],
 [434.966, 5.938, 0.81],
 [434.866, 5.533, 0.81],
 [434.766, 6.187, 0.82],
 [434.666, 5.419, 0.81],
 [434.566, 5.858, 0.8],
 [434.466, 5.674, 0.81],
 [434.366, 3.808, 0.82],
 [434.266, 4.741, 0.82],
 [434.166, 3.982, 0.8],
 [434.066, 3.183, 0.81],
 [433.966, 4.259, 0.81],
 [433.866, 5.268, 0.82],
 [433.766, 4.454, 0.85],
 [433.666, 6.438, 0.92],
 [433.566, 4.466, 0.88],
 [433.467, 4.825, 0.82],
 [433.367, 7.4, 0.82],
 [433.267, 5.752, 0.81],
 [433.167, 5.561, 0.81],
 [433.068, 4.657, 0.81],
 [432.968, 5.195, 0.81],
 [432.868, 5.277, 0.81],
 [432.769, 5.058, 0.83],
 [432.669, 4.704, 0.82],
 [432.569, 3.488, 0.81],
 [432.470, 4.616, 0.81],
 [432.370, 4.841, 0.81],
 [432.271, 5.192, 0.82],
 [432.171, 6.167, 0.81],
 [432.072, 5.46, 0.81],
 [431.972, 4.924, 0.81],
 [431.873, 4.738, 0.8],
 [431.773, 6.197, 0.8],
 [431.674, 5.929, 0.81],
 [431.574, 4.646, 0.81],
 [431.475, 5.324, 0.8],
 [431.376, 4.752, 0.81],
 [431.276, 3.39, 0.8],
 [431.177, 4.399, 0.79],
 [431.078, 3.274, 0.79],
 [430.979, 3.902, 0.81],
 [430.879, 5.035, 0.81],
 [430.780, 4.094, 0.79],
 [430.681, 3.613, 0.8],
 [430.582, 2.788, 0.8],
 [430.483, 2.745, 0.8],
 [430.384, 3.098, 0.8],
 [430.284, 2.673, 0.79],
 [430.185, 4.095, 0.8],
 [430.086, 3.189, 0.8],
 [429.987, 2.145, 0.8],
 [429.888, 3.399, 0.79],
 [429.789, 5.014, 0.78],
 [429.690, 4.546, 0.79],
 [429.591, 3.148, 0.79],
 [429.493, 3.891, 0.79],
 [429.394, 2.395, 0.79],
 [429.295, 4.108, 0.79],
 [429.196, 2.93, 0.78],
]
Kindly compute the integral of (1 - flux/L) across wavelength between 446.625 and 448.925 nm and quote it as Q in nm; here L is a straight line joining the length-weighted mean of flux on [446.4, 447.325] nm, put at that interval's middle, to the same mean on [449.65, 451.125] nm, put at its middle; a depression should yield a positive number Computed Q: 0.05 nm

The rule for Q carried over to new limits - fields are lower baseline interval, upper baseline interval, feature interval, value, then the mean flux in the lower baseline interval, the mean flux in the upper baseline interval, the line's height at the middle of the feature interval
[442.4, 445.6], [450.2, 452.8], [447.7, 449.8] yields 0.06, 6.23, 6.82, 6.6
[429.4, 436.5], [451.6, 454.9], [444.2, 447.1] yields -0.09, 4.79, 6.46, 5.84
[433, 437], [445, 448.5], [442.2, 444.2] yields -0.14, 5.38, 6.15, 5.92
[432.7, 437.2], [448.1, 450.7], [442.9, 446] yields -0.04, 5.35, 6.53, 6.13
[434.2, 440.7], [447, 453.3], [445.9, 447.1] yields 0.02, 5.47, 6.56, 6.25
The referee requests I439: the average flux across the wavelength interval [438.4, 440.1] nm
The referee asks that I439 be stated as 5.32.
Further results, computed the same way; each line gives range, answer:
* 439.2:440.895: 5.56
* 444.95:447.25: 5.94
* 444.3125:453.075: 6.43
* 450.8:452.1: 6.97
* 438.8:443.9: 5.92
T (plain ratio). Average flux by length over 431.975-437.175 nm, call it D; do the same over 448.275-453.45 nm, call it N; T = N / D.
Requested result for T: 1.24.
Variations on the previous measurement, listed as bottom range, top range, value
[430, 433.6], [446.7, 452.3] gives 1.47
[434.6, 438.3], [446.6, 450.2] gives 1.18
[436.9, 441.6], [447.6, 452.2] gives 1.21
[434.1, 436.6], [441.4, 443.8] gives 1.14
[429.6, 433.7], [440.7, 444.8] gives 1.38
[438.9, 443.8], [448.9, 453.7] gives 1.12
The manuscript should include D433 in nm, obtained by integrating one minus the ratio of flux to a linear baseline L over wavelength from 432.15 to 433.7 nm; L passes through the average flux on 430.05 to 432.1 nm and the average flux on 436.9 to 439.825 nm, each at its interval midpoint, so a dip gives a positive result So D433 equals -0.24 nm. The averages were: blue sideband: 4.2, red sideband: 5.42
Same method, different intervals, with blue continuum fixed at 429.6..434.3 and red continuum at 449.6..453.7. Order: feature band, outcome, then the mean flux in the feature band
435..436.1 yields -0.09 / 5.3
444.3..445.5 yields 0.00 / 5.94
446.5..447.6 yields -0.10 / 6.69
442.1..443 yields -0.16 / 6.65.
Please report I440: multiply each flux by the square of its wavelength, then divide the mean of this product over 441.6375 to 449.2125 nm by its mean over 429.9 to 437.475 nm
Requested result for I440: 1.3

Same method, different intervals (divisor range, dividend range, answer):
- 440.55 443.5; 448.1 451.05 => 1.10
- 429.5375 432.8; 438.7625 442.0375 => 1.40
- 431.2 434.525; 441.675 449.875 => 1.34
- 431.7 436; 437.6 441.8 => 1.11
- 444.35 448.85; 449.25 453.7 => 1.09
